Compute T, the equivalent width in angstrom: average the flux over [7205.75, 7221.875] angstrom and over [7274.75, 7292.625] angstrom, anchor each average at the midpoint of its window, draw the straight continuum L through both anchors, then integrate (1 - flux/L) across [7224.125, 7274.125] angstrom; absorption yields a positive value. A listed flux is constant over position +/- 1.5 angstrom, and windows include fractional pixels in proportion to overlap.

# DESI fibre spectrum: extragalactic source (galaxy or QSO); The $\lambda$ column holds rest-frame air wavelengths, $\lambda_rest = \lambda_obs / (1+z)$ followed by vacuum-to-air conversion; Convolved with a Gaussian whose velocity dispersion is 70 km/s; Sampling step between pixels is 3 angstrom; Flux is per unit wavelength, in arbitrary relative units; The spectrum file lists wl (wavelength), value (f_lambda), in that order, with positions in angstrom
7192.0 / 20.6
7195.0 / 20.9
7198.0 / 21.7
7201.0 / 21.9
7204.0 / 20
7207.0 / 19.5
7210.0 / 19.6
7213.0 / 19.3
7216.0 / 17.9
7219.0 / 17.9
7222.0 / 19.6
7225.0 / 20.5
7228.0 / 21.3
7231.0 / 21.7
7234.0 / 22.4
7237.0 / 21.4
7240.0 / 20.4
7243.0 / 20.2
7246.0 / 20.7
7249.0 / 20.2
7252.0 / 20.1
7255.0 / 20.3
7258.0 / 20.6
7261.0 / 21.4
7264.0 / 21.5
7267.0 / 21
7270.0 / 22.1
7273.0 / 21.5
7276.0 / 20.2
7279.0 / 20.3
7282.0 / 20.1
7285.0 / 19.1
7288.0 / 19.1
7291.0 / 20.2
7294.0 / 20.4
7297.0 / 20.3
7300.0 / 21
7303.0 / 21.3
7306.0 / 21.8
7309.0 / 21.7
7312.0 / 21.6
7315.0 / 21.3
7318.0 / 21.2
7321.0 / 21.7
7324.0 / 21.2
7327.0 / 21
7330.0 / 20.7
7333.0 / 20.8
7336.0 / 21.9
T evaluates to -4.27 angstrom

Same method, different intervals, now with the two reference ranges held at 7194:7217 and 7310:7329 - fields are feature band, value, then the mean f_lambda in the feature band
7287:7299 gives 0.6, 20.1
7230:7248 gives -0.5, 21.1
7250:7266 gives -0.1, 20.8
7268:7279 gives -0.1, 21.1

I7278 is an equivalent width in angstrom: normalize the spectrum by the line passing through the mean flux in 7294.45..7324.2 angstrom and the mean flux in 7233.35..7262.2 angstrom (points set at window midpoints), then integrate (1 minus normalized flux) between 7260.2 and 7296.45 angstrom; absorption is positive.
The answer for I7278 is 0.76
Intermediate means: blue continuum 20.7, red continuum 21.3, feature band 20.6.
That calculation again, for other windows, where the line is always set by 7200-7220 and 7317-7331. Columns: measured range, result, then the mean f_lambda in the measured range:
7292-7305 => 0.0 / 20.8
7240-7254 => -0.2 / 20.3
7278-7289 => 0.5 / 19.6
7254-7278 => -0.9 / 21.1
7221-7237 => -1.2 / 21.2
